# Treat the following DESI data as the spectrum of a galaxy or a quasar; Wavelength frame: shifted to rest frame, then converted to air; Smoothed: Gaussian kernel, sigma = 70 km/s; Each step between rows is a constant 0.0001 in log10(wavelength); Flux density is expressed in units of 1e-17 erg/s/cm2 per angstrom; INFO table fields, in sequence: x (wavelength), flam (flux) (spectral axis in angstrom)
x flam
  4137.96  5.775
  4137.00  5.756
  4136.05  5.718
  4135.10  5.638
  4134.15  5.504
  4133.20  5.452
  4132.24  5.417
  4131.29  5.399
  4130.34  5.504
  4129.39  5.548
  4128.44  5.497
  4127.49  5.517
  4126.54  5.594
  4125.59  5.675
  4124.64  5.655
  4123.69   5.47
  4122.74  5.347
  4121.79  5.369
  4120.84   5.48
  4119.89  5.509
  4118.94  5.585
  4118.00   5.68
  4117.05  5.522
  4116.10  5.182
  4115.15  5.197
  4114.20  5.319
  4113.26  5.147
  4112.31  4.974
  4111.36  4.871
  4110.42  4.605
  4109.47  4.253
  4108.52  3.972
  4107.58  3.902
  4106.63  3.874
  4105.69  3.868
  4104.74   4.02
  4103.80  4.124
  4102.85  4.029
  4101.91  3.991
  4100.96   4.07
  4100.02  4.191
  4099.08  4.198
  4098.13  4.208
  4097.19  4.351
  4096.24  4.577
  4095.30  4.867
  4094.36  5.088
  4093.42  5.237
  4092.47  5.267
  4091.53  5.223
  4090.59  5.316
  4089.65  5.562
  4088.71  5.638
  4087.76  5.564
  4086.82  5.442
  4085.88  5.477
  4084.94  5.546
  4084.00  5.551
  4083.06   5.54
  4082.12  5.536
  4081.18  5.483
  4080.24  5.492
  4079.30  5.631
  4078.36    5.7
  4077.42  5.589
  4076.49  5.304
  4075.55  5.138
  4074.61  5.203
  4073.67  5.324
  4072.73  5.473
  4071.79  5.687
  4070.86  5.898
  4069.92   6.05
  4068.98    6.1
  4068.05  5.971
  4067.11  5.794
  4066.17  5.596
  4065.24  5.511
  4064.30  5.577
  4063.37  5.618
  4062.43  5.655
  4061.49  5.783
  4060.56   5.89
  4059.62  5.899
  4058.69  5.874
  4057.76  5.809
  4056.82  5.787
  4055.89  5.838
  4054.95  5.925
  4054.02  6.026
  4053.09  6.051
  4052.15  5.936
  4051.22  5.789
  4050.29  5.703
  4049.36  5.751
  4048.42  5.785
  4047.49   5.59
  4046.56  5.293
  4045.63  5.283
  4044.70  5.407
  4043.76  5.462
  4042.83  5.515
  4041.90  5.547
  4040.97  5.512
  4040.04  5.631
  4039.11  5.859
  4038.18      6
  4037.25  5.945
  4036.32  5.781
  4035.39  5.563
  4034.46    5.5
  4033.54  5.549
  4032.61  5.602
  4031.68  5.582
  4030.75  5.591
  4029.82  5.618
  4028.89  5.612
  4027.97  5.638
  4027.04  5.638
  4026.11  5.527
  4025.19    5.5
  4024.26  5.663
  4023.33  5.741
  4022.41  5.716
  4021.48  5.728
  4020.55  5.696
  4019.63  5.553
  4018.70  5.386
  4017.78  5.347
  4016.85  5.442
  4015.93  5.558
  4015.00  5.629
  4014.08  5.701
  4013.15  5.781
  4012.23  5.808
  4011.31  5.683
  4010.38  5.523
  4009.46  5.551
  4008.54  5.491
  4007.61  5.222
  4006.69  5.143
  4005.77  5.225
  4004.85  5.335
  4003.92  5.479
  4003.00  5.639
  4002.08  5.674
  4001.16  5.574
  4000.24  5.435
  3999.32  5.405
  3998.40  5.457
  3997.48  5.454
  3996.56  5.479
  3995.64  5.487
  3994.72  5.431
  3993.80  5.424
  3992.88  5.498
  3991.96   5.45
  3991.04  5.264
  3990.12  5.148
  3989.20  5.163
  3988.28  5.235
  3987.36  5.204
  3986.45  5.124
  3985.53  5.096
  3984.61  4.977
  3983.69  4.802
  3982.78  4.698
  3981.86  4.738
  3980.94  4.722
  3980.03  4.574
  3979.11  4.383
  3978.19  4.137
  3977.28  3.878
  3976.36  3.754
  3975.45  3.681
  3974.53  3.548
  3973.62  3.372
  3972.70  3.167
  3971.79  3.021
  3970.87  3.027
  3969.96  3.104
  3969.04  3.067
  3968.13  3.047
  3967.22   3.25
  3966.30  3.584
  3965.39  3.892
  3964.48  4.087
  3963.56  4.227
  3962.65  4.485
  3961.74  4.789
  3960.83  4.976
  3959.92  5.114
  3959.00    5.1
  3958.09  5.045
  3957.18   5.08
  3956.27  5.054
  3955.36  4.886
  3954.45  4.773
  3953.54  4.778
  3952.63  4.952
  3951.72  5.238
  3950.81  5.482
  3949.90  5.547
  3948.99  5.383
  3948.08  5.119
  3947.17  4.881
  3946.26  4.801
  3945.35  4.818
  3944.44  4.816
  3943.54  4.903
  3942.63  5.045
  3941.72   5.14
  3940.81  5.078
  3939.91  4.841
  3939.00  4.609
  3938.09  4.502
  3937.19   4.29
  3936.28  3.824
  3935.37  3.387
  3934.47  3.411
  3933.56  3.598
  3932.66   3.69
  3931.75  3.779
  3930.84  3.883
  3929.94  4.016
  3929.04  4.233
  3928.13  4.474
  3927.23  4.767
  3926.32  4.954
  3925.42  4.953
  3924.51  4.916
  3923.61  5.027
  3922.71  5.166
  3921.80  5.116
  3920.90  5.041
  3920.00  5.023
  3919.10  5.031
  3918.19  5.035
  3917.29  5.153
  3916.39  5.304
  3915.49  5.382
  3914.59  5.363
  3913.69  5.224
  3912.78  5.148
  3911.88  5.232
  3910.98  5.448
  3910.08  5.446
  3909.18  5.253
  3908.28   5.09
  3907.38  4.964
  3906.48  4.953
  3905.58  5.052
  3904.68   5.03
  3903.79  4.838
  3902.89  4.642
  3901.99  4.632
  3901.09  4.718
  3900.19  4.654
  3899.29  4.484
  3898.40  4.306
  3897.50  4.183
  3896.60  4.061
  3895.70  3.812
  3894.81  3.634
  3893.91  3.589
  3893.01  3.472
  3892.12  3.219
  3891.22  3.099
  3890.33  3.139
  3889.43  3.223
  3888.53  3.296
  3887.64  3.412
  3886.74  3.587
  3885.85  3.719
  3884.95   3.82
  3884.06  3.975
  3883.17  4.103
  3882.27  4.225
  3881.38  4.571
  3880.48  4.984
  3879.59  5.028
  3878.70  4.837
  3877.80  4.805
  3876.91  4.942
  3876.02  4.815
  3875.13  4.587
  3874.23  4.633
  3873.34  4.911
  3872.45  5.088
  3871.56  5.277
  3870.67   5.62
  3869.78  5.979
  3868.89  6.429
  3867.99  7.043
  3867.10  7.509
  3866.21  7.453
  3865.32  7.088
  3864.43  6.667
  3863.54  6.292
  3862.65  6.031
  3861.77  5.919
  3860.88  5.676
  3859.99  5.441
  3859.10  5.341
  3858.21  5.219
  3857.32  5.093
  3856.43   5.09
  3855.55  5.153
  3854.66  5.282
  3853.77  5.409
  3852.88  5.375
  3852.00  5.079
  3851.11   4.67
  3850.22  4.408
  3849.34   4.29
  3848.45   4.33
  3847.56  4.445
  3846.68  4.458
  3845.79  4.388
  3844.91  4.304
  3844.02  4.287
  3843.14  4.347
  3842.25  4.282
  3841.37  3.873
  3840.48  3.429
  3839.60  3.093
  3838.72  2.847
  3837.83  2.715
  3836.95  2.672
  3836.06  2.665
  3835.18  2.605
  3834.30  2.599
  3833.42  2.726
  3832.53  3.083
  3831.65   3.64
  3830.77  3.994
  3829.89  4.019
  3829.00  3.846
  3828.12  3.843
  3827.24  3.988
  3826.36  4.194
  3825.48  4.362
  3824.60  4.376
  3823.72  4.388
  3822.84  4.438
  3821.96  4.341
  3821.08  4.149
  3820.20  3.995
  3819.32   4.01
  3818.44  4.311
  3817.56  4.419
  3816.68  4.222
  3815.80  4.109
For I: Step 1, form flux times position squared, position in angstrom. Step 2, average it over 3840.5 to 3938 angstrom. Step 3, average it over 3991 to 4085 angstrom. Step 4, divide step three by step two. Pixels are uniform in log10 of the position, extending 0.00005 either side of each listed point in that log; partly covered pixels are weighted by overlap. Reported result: 1.3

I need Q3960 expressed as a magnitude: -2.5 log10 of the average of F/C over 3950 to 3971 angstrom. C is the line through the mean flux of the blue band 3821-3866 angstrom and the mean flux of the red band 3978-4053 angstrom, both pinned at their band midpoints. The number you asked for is 0.16 mag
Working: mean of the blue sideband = 4.42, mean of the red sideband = 5.45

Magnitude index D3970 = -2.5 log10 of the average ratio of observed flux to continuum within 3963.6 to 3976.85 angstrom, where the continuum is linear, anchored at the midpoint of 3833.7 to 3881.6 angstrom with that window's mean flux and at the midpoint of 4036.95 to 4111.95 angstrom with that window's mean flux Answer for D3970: 0.43 mag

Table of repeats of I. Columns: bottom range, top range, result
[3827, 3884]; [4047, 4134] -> 1.27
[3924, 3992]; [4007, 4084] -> 1.32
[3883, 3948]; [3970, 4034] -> 1.20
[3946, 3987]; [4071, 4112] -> 1.19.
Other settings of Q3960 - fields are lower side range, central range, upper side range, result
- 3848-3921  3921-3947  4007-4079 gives 0.14 mag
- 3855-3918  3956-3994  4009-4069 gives 0.21 mag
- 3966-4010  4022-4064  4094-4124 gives -0.21 mag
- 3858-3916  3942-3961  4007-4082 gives 0.03 mag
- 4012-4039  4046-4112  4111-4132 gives 0.05 mag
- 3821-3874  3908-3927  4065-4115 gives -0.08 mag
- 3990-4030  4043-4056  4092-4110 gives -0.14 mag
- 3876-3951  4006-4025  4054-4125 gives -0.13 mag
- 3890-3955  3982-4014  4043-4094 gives -0.04 mag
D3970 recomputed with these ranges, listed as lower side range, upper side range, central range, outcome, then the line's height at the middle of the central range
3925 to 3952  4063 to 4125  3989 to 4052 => -0.141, 4.88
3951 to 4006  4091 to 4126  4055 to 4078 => -0.191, 4.77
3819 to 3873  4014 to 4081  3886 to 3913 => 0.143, 4.91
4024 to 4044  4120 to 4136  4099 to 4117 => 0.239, 5.54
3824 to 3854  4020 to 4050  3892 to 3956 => -0.015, 4.64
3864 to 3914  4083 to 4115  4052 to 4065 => -0.220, 4.76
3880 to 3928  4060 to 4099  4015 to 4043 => -0.089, 5.18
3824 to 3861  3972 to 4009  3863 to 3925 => -0.101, 4.43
